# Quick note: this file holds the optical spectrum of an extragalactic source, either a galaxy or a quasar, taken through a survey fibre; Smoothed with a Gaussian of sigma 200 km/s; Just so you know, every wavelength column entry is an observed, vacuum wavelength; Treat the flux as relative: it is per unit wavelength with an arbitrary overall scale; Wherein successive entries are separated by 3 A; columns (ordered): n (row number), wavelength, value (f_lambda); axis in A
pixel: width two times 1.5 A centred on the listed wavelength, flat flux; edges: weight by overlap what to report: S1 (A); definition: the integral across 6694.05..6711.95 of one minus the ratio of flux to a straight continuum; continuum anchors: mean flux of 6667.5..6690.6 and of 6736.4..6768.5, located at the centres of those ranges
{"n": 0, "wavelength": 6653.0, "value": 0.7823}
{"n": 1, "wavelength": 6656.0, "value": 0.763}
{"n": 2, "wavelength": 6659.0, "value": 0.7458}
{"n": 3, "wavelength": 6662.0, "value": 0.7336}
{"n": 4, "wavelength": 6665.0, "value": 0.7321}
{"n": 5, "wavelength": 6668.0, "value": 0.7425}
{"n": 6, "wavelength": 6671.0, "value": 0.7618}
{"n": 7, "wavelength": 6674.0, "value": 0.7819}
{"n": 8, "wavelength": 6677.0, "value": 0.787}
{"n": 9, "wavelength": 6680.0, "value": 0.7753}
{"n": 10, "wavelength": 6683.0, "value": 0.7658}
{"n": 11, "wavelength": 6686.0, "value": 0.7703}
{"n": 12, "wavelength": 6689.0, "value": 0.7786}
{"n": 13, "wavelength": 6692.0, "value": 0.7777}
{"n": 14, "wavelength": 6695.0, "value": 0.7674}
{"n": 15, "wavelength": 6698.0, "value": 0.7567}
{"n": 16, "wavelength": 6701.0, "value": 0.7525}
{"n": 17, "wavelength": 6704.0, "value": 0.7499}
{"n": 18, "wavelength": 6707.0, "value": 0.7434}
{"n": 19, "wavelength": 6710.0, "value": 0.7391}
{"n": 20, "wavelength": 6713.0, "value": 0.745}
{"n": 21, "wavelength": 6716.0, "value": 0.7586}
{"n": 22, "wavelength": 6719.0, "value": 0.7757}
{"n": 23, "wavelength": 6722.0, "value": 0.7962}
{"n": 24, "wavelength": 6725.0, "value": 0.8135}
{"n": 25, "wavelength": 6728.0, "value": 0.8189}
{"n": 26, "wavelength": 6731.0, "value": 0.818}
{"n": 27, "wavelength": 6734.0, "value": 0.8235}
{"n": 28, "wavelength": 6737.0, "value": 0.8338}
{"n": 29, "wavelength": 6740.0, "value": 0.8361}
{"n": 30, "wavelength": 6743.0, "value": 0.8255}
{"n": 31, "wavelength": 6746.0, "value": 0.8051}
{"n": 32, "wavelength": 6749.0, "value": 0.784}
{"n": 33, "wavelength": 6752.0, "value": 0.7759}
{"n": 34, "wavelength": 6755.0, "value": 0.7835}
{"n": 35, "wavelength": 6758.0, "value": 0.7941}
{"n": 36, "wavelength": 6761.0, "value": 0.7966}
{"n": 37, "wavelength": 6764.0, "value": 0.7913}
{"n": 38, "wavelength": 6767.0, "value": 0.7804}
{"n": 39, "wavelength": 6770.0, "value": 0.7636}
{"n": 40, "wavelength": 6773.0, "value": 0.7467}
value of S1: 0.69 A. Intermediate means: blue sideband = 0.772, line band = 0.751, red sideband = 0.8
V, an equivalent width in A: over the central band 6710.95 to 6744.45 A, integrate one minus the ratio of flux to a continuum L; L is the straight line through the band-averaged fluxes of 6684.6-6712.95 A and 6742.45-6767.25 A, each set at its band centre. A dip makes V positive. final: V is -1.2 A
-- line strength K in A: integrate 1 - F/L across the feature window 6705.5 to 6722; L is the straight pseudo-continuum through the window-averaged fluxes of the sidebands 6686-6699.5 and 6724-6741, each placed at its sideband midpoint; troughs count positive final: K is 0.9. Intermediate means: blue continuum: 0.77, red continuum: 0.824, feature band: 0.756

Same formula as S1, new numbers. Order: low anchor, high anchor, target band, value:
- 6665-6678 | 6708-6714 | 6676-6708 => -0.58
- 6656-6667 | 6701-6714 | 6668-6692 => -0.97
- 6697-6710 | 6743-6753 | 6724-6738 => -0.80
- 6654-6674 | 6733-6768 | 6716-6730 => -0.20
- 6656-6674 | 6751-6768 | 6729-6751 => -1.07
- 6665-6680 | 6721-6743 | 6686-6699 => 0.22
